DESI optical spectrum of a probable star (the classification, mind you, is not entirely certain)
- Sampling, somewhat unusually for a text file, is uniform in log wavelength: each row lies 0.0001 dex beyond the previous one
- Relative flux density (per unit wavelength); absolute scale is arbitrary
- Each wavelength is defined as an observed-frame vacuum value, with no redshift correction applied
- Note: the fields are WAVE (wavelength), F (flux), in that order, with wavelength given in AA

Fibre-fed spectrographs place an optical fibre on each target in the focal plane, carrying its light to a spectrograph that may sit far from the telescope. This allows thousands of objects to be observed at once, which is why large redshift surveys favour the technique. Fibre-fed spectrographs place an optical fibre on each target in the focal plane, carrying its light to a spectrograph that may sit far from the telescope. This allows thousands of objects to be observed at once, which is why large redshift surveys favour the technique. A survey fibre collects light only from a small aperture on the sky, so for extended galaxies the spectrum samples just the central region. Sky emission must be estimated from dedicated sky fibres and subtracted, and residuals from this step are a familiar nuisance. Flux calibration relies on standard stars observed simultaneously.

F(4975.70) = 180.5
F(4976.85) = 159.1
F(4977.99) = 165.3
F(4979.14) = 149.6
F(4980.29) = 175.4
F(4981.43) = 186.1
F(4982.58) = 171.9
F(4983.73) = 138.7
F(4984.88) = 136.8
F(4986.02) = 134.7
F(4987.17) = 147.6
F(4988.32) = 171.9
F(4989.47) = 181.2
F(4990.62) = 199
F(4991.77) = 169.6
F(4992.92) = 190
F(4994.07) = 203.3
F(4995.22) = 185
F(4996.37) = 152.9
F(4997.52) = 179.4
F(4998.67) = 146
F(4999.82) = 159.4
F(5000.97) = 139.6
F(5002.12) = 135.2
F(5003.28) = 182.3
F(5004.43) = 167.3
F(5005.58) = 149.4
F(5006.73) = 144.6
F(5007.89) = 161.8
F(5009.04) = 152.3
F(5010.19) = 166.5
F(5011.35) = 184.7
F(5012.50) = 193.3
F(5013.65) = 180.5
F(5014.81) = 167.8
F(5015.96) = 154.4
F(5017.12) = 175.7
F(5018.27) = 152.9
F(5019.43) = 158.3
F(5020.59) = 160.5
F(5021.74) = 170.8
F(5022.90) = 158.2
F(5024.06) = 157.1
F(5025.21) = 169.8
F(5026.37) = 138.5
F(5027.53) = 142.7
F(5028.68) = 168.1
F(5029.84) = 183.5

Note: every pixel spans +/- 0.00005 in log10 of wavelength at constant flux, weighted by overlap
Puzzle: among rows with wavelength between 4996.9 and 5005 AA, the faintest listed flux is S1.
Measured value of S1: 135.2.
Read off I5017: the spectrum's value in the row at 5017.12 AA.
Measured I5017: 175.7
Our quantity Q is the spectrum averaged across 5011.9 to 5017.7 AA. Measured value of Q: 175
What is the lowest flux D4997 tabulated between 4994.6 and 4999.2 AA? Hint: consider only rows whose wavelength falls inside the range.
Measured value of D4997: 146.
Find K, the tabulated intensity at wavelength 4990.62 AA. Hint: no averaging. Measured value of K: 199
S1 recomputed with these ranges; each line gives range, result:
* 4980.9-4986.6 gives 134.7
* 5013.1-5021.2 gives 152.9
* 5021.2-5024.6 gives 157.1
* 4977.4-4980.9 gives 149.6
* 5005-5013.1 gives 144.6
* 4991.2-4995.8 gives 169.6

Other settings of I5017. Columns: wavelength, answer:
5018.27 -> 152.9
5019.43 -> 158.3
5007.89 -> 161.8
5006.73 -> 144.6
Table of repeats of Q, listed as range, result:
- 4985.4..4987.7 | 141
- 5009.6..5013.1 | 182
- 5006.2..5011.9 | 162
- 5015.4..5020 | 160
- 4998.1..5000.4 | 153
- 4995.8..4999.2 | 160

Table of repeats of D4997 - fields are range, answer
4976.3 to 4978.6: 159.1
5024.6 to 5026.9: 138.5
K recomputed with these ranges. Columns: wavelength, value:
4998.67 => 146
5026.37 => 138.5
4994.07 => 203.3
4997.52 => 179.4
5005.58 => 149.4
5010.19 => 166.5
